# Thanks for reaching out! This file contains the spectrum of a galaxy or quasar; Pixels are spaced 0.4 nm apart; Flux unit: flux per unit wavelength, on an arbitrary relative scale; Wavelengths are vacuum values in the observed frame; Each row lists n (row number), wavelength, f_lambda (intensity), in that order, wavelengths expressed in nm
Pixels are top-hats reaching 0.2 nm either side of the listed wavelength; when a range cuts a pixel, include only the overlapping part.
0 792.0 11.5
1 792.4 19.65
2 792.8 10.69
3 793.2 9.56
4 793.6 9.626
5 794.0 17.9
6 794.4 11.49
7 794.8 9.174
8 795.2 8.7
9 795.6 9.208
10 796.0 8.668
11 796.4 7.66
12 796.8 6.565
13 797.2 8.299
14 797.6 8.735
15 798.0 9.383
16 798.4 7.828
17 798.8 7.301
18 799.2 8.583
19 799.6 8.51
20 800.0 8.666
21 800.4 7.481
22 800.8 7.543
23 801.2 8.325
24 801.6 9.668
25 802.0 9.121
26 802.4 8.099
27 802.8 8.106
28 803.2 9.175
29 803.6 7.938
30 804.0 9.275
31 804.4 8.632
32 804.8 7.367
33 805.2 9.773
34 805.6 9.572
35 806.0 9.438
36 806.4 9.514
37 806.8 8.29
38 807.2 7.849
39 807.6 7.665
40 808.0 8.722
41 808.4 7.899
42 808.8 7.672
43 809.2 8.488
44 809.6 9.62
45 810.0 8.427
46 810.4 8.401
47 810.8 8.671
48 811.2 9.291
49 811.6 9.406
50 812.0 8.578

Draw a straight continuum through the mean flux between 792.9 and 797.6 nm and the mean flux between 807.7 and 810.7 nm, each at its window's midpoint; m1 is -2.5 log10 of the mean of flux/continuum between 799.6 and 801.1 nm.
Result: 0.16 mag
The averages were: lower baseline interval 9.69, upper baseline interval 8.44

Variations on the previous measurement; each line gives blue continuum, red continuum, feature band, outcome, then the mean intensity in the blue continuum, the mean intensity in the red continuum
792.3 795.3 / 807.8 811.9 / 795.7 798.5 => 0.344 mag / 12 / 8.66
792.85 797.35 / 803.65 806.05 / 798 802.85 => 0.120 mag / 9.76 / 8.92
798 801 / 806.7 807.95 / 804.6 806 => -0.123 mag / 8.08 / 8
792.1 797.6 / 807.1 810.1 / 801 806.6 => 0.024 mag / 10.5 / 8.3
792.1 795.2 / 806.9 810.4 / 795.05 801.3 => 0.325 mag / 12.3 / 8.3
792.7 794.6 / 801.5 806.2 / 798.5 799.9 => 0.247 mag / 11.9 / 8.83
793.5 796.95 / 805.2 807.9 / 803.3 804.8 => 0.070 mag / 9.94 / 8.8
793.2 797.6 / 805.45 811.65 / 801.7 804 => 0.060 mag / 9.68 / 8.66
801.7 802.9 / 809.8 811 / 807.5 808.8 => 0.060 mag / 8.57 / 8.5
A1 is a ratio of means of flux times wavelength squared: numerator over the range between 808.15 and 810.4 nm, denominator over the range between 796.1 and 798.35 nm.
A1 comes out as 1.1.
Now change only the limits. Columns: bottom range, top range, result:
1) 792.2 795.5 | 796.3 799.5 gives 0.68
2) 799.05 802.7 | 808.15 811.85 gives 1.05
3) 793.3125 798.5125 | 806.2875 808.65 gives 0.90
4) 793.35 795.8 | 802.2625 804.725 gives 0.79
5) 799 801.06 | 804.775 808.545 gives 1.08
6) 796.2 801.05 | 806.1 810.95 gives 1.08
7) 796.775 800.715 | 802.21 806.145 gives 1.08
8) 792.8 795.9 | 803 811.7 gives 0.84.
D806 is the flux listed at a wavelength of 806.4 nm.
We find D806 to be 9.514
